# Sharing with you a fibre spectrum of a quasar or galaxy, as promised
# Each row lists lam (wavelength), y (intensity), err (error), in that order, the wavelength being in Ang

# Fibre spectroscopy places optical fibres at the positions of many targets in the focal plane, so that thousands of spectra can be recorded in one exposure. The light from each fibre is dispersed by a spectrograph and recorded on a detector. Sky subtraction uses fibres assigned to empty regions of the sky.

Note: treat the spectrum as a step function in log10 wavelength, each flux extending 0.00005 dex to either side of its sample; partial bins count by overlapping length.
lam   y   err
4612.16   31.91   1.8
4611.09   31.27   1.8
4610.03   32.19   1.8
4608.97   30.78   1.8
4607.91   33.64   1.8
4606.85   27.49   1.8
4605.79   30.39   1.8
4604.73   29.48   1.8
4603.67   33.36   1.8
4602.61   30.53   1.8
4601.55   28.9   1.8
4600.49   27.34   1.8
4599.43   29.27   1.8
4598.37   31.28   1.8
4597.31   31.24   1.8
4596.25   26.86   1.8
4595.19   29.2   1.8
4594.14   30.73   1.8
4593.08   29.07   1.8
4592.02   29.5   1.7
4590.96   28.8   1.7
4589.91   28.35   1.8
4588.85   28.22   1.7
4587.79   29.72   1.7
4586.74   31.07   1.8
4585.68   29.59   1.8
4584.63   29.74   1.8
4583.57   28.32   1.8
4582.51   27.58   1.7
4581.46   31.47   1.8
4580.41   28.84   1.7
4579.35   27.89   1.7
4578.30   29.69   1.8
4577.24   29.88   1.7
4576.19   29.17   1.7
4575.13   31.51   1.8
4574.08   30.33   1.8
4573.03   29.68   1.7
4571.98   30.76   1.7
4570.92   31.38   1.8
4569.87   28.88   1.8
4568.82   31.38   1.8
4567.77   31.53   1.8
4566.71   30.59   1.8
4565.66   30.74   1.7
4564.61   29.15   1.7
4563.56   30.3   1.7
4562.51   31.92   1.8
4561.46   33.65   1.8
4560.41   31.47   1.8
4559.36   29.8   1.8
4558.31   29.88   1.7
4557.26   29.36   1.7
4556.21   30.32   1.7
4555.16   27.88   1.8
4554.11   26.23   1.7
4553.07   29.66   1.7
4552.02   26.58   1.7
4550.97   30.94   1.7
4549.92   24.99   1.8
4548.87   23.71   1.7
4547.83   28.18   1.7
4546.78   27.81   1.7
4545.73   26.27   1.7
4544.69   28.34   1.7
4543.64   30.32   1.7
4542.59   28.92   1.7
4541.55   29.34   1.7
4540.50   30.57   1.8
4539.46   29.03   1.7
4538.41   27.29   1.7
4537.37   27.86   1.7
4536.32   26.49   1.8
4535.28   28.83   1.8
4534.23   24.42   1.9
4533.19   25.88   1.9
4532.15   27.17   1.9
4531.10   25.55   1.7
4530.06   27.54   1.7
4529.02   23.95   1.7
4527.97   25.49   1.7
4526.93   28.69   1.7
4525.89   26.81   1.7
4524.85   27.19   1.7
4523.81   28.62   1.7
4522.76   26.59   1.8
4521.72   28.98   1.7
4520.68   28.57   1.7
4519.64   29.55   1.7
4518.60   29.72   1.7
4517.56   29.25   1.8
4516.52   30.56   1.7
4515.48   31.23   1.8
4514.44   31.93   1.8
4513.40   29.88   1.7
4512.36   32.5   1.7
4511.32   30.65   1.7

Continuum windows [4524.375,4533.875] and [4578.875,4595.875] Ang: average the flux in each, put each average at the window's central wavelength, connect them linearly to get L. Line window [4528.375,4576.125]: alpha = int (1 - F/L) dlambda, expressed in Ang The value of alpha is -2.13 Ang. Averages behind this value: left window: 26.5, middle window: 28.8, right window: 29.2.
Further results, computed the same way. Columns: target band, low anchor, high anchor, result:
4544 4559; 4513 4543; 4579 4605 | 0.4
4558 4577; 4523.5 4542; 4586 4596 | -1.5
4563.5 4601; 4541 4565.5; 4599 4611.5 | 0.1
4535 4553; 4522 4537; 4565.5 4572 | 0.1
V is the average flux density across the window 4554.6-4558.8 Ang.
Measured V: 29.3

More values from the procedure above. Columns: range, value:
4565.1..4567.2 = 30.7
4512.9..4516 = 31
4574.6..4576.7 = 30.3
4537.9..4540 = 28.2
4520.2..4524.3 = 28.1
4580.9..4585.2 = 29.3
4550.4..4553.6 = 29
